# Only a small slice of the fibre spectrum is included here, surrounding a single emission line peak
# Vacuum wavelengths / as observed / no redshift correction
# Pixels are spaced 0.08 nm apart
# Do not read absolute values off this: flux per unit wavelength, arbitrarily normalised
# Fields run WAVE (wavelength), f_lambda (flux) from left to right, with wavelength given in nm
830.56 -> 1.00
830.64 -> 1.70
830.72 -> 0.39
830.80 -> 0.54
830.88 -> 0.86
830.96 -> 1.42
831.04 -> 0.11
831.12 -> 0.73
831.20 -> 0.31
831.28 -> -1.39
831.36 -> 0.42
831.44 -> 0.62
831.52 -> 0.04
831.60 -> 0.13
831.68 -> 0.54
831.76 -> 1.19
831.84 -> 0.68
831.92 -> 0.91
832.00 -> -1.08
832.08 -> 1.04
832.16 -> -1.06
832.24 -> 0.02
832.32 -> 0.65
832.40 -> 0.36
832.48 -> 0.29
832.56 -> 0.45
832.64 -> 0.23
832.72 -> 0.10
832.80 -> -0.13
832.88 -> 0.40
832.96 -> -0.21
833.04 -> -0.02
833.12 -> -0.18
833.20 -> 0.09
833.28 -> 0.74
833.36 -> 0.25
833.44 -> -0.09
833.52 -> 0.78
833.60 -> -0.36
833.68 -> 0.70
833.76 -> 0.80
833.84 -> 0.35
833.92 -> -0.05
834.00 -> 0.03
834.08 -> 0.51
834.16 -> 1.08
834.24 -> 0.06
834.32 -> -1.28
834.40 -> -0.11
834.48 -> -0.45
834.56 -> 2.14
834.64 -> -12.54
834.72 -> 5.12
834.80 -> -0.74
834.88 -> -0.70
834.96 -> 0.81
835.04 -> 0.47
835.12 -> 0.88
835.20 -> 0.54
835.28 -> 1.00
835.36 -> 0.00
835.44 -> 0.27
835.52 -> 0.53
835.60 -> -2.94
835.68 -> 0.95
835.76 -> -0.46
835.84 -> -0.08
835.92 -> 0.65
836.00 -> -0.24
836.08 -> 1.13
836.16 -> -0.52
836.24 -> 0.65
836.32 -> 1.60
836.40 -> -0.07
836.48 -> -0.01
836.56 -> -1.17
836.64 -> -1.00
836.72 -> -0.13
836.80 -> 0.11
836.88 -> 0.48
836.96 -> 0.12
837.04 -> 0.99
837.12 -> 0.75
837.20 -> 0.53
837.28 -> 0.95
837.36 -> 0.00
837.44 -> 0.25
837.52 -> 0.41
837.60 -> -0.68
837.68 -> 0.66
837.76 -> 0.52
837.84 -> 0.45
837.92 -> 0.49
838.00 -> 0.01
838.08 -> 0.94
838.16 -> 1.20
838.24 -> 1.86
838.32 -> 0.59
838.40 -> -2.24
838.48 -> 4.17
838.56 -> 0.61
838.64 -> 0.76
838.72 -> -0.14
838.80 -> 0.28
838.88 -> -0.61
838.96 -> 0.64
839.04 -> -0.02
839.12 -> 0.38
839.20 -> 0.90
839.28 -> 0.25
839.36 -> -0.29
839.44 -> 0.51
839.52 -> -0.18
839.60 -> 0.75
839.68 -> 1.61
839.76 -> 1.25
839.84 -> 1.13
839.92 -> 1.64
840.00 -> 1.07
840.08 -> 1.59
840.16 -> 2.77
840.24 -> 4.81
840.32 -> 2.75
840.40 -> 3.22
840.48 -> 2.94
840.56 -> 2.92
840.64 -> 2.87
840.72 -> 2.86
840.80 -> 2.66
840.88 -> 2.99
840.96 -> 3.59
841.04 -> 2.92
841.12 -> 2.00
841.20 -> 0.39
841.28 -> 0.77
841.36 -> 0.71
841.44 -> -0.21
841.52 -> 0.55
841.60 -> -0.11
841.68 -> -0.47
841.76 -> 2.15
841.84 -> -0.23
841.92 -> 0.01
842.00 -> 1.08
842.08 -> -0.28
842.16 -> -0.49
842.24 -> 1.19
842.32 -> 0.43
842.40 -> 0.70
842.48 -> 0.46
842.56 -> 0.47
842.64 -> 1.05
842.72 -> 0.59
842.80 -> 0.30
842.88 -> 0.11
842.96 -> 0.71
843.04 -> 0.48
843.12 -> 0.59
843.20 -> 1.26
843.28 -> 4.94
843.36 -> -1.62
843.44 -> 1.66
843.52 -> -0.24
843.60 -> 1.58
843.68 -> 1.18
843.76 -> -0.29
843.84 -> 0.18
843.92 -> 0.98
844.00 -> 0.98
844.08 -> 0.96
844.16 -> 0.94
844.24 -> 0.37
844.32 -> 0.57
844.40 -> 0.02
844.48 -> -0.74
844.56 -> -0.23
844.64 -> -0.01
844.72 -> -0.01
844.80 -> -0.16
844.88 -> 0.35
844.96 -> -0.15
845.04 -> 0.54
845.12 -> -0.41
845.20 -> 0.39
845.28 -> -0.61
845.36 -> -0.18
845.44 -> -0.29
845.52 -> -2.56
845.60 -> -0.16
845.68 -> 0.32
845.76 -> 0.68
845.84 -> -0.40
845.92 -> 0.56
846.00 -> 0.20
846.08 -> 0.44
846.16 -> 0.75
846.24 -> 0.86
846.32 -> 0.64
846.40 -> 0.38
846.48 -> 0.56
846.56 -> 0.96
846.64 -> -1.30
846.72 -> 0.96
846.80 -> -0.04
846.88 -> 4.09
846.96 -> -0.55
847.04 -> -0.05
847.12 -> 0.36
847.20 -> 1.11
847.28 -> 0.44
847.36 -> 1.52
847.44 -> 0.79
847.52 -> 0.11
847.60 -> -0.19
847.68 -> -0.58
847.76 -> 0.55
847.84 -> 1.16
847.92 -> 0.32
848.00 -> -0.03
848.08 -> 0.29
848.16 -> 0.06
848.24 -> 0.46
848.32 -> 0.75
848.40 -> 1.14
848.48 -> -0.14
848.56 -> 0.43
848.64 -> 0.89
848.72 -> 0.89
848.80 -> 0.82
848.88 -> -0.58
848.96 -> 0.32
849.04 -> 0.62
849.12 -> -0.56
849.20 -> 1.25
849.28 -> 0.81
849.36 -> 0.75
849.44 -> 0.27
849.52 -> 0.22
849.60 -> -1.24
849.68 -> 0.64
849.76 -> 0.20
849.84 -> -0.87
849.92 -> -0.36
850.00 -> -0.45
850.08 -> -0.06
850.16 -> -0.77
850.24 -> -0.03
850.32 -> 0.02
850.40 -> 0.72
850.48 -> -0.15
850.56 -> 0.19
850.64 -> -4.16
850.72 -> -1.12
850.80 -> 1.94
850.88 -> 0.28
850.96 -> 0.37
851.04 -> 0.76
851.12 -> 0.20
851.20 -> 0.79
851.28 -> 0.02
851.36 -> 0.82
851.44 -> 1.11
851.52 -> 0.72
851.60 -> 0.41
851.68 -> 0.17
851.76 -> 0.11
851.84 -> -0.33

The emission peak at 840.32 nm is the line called [O II] 3727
